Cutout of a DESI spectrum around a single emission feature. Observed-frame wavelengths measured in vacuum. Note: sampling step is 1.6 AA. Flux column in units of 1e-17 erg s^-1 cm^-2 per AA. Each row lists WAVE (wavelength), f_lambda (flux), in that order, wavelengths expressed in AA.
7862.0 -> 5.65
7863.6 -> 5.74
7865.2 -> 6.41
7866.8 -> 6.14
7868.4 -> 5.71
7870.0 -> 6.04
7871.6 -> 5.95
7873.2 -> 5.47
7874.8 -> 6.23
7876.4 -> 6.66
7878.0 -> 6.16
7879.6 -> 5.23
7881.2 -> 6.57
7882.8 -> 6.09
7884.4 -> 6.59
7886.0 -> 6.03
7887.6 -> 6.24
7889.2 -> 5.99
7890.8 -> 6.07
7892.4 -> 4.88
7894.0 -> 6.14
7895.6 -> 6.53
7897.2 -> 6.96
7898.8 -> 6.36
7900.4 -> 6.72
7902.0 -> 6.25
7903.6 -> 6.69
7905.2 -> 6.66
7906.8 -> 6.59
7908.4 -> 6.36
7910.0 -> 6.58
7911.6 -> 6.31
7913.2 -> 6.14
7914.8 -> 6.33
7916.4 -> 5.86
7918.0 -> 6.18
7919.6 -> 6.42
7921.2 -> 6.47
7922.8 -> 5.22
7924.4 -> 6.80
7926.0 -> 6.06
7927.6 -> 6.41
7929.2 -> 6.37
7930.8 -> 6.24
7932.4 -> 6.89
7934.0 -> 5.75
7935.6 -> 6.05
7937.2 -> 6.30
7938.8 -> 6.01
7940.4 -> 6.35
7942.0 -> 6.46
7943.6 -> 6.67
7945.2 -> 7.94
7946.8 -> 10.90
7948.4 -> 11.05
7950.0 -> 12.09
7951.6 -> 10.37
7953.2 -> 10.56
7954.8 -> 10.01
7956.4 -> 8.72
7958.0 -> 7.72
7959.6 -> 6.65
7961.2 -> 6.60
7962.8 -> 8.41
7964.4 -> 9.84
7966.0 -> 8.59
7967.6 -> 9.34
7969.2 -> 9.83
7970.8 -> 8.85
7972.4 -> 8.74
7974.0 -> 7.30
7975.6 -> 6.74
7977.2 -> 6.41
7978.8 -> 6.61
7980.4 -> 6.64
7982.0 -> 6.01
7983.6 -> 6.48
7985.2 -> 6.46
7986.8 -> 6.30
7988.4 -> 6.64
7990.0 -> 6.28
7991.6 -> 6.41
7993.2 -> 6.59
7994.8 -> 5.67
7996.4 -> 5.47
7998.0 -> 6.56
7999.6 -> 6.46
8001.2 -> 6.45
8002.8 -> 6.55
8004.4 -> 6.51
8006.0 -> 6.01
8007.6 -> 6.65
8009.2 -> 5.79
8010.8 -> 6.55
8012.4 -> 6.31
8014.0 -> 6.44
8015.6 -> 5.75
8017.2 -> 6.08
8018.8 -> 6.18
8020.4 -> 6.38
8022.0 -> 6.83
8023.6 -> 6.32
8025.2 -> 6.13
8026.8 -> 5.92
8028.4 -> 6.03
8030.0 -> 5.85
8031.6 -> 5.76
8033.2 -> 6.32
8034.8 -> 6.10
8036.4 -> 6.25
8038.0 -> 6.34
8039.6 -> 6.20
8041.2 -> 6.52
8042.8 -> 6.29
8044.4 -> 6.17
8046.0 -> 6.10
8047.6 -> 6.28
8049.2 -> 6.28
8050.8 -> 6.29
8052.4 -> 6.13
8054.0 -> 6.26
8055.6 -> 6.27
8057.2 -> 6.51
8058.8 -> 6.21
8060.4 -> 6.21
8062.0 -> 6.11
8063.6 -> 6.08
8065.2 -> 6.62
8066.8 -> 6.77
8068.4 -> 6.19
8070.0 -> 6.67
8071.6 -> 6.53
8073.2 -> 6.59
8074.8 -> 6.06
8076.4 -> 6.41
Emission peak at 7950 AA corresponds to [S II] 6716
